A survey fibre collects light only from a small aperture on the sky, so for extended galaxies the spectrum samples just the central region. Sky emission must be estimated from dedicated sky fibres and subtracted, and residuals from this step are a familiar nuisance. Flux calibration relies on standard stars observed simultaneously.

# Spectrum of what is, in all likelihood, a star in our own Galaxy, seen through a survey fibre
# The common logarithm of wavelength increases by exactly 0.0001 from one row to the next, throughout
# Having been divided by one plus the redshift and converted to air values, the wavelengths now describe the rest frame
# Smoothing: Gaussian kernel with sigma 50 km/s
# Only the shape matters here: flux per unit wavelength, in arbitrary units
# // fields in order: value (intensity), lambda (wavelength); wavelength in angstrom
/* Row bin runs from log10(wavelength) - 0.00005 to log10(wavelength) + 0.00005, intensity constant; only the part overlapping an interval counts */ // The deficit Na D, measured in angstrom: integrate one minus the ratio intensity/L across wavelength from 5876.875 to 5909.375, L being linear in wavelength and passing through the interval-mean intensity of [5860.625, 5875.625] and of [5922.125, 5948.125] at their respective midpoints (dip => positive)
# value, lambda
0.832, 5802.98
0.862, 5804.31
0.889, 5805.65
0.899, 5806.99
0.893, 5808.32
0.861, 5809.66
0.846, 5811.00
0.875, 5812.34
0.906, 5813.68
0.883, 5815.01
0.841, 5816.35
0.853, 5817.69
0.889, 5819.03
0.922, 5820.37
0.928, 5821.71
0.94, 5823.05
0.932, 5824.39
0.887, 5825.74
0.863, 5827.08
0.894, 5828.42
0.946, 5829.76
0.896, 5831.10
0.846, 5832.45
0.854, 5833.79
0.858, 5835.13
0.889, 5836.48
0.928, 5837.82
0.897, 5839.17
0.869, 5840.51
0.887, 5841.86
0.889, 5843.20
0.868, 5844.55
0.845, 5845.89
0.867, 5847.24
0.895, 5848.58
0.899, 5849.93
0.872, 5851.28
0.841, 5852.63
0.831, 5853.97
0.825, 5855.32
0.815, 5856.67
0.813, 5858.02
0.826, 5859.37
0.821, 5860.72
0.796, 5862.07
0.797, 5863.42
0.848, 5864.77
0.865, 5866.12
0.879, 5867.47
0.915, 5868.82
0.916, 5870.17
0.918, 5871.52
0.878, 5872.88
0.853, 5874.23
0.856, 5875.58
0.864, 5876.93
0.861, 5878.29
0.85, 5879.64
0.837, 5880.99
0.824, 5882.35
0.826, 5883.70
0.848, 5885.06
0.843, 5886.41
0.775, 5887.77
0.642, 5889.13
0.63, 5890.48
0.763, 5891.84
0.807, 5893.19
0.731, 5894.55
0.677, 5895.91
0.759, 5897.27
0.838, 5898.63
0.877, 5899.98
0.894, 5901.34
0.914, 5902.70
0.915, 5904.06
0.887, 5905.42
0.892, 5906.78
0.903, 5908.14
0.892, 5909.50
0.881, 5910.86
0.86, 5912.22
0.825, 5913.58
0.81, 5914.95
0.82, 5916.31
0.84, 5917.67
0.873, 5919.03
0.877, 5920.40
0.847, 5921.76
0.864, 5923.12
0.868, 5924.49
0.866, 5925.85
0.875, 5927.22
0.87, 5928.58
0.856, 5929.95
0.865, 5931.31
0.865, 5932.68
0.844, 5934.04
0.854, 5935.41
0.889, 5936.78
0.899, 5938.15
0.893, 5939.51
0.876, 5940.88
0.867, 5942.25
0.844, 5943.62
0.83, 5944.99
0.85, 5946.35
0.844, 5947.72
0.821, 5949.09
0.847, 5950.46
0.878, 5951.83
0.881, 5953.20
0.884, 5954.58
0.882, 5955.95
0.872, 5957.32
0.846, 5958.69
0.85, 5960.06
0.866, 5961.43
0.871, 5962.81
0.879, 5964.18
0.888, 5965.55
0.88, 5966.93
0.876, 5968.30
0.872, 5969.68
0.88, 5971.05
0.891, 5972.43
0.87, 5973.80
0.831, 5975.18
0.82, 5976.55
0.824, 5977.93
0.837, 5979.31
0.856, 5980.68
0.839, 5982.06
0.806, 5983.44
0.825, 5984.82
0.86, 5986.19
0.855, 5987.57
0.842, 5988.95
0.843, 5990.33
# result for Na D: 1.7 angstrom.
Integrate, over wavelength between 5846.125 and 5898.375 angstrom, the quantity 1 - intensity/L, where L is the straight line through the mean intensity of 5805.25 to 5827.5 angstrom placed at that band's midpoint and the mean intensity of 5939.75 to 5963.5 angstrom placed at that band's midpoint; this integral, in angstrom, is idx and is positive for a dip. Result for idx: 3.1 angstrom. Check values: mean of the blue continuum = 0.889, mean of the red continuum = 0.86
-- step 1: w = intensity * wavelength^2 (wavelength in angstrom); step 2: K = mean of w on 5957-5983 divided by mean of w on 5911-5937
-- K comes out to 1.0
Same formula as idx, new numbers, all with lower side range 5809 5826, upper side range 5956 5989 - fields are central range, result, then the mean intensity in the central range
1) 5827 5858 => 0.43 angstrom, 0.872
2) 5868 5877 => -0.10 angstrom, 0.888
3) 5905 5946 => 0.11 angstrom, 0.864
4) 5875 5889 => 0.72 angstrom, 0.83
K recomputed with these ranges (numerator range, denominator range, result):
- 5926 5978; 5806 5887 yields 1.03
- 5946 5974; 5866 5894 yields 1.07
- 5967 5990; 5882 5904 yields 1.10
